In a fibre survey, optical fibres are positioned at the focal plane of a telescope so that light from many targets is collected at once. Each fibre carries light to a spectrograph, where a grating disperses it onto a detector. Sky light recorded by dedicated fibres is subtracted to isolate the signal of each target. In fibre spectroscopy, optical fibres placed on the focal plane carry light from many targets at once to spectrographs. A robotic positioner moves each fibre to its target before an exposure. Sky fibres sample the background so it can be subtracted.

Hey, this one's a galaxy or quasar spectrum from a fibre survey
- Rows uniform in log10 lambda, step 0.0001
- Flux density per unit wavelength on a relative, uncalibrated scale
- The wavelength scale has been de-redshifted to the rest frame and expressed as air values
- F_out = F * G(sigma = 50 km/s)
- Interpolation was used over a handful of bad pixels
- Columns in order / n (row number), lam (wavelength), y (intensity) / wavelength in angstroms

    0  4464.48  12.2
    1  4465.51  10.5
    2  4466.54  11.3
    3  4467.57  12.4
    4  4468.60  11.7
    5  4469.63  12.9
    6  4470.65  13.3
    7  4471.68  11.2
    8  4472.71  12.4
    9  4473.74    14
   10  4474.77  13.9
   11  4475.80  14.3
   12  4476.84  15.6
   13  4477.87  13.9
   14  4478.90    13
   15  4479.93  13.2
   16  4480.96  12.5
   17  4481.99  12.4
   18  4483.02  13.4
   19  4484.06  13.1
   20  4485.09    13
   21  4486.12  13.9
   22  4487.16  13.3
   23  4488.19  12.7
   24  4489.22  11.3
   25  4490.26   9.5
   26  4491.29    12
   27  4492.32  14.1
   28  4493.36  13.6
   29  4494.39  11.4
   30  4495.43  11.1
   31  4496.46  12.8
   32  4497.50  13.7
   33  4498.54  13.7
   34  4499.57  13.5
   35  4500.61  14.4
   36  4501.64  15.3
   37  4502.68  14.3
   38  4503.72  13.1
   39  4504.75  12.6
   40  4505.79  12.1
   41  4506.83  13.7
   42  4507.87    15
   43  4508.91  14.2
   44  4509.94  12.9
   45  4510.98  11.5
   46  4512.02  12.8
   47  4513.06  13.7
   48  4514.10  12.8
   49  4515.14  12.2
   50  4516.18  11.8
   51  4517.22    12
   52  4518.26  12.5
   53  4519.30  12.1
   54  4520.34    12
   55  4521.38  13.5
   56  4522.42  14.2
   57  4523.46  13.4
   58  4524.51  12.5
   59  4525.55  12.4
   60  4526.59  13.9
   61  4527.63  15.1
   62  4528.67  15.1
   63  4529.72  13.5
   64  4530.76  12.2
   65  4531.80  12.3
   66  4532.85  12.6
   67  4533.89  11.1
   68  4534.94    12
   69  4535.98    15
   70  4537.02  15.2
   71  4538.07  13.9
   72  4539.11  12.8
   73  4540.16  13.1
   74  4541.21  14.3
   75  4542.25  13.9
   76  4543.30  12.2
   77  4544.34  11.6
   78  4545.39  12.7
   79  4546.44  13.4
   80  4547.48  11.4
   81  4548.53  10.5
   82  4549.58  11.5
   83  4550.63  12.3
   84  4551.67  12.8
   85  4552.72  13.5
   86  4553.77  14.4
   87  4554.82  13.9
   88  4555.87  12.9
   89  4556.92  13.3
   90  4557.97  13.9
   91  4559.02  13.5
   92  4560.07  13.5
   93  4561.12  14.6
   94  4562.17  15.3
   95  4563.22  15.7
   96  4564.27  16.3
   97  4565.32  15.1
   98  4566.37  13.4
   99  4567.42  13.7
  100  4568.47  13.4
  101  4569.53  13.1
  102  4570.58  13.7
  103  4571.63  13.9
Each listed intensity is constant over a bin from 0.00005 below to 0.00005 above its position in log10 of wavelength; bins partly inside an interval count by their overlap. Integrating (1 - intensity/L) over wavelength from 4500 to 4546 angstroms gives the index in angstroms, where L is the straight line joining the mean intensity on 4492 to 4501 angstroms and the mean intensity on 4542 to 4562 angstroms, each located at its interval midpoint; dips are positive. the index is -0.5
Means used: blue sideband 13.1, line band 13.2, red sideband 13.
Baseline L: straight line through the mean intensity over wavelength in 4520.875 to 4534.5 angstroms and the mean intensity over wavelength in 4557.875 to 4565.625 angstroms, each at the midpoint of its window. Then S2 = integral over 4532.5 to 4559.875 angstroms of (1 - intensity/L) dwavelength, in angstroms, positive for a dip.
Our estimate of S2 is 2.1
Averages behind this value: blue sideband 13.2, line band 13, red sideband 14.8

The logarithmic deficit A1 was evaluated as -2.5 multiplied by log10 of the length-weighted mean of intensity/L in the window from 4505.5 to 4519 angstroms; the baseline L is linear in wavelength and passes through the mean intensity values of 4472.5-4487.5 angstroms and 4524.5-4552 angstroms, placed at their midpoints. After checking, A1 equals 0.03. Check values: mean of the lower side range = 13.5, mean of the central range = 12.9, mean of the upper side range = 12.9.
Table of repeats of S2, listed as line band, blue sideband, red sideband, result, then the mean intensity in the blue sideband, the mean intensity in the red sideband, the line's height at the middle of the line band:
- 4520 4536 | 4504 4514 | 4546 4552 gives -0.7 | 13.2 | 12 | 12.6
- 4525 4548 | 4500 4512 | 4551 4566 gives 1.2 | 13.5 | 14.2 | 13.9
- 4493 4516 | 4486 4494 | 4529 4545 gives -1.0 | 12.5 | 13.1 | 12.7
